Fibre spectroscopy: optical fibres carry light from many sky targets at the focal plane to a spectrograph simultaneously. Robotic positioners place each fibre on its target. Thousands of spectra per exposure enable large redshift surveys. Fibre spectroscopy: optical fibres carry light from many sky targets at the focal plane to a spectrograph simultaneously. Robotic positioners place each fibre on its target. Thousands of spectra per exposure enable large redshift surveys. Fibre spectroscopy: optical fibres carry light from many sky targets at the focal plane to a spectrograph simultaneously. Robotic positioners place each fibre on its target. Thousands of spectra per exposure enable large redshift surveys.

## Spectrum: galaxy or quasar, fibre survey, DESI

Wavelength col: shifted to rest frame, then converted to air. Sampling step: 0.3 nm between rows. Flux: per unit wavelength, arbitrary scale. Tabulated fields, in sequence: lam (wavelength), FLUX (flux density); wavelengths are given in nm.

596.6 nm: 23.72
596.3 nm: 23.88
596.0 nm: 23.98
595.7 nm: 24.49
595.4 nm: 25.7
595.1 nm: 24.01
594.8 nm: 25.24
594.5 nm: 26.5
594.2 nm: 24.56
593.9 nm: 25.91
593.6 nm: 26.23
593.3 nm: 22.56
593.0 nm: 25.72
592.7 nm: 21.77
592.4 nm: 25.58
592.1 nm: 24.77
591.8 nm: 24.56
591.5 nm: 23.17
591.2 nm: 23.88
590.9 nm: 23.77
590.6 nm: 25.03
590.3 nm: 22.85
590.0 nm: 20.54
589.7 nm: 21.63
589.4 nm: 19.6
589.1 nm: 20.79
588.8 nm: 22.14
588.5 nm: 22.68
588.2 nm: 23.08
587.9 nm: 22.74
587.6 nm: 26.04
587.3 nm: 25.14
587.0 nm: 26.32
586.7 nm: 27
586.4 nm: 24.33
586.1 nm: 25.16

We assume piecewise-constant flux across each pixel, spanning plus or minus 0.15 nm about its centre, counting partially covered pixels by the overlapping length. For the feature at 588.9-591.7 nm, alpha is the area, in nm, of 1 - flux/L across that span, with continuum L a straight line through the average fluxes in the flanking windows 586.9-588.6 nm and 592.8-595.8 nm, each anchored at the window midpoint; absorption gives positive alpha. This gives 0.25 nm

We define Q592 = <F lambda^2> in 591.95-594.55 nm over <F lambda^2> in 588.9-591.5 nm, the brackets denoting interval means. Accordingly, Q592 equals 1.12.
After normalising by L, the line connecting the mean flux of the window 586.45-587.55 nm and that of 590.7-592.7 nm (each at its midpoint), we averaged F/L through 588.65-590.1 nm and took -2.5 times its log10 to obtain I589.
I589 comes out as 0.19 mag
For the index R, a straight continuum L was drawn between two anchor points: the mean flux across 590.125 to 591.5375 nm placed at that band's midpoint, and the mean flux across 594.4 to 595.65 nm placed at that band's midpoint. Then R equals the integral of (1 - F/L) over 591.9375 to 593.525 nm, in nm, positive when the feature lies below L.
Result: 0.015 nm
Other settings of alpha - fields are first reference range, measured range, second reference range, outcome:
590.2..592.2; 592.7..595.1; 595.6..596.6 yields -0.09 nm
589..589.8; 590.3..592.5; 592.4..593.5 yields -0.18 nm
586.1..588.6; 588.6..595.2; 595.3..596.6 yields 0.24 nm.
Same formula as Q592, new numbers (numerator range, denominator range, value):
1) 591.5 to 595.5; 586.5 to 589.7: 1.08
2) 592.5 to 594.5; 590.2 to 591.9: 1.04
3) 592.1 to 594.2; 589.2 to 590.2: 1.20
